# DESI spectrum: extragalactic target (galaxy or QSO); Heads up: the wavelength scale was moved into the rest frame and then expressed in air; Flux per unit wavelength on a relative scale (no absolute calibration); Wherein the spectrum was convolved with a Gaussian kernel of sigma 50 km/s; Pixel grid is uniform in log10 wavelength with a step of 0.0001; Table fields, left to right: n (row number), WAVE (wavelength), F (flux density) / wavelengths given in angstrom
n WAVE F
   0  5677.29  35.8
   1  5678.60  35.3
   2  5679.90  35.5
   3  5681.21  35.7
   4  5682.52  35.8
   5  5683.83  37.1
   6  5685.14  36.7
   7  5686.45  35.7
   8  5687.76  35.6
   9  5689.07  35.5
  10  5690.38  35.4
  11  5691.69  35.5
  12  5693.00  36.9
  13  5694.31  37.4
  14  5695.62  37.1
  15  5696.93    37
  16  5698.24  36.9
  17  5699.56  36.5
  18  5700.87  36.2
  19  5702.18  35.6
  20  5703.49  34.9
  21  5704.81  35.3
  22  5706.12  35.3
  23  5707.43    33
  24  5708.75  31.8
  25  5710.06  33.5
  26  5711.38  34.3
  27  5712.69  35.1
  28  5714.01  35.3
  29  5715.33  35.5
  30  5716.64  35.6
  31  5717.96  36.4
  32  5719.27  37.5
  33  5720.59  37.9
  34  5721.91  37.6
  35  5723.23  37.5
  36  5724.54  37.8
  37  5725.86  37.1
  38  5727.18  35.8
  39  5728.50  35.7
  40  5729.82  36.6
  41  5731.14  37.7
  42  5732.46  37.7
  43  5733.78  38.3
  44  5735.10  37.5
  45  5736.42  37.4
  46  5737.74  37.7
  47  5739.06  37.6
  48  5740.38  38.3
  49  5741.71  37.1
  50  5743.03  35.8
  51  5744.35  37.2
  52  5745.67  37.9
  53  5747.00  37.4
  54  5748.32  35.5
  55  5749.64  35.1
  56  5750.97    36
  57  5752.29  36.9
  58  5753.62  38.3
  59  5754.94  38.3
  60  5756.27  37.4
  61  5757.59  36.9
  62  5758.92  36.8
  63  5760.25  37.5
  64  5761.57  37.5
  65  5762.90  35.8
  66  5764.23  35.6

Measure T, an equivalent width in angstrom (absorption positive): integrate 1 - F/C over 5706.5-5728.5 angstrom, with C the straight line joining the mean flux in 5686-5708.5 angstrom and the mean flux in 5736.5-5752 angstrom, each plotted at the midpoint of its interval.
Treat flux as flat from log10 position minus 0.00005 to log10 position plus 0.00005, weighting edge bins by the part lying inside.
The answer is 0.3 angstrom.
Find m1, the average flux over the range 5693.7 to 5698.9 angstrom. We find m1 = 37.1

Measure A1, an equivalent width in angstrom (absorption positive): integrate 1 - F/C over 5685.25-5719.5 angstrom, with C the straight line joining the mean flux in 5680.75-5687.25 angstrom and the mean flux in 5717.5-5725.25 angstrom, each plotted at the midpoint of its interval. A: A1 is 1.2 angstrom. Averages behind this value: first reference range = 36.2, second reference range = 37.5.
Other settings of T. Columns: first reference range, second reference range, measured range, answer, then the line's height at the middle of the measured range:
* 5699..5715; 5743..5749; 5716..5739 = -0.8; 35.9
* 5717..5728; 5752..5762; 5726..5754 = 0.2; 37.3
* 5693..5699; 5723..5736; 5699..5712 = 0.9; 37.1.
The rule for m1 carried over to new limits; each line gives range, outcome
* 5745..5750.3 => 36.5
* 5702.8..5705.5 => 35.1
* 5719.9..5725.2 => 37.7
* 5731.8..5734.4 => 38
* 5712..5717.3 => 35.4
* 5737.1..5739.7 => 37.7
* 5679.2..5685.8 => 36.2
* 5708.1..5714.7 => 34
